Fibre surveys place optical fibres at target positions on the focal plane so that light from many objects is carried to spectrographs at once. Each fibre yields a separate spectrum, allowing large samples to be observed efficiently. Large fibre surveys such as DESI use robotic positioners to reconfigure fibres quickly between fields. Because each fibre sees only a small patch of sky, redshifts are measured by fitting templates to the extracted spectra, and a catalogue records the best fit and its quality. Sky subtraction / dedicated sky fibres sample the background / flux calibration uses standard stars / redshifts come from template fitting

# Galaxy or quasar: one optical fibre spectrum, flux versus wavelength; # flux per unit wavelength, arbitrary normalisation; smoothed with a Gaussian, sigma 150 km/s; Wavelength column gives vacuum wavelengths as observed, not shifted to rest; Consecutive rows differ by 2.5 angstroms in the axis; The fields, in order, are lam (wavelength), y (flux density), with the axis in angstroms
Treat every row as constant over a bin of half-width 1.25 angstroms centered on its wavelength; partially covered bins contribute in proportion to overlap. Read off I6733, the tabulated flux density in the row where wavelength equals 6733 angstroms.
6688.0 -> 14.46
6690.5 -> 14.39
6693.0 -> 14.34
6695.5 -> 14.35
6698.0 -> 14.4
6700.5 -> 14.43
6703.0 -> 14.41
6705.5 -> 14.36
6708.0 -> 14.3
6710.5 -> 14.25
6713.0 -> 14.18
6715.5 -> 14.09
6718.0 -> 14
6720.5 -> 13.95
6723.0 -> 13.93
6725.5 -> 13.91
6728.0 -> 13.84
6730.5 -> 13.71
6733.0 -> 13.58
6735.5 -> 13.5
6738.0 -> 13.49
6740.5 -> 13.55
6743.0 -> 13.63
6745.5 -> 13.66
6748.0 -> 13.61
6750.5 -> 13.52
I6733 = 13.58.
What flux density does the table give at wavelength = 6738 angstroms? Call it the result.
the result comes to 13.49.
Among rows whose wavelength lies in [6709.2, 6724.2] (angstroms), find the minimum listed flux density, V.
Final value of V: 13.93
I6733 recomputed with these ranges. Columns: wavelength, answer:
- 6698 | 14.4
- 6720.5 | 13.95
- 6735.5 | 13.5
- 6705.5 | 14.36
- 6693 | 14.34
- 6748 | 13.61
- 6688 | 14.46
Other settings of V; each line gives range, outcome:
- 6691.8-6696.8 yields 14.34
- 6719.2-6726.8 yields 13.91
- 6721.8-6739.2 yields 13.49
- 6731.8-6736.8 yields 13.5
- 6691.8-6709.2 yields 14.3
